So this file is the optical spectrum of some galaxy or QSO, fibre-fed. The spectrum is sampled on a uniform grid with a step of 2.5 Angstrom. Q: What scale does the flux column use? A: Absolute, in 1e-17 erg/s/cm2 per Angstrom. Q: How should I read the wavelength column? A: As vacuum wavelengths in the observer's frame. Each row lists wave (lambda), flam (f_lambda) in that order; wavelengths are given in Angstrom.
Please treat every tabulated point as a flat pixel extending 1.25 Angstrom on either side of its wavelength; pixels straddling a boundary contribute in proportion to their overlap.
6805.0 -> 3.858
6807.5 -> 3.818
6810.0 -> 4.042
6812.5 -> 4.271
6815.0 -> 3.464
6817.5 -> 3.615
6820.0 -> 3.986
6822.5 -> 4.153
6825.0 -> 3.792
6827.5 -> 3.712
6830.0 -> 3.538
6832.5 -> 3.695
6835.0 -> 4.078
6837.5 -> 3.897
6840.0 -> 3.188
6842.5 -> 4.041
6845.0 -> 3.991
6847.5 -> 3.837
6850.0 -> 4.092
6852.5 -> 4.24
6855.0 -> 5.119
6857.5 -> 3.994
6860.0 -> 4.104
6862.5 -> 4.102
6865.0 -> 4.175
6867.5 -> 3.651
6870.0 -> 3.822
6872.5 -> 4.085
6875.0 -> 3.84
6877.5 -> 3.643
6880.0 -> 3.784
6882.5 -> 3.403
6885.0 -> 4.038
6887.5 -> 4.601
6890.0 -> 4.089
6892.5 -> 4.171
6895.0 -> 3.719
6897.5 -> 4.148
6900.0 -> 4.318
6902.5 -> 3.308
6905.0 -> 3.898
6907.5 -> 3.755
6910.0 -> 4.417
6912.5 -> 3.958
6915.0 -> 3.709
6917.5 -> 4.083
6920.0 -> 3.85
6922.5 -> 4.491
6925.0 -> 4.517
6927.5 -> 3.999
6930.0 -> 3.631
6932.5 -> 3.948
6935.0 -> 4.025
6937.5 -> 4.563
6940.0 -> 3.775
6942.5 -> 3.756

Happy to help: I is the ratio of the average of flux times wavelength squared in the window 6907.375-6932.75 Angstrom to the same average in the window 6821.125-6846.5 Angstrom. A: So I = 1.1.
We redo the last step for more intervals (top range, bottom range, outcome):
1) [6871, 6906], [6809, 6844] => 1.05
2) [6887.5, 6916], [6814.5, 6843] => 1.08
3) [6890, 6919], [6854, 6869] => 0.96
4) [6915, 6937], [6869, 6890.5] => 1.05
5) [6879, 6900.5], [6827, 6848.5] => 1.08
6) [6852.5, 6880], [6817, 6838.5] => 1.07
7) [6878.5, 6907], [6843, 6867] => 0.96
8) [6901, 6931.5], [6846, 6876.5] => 0.99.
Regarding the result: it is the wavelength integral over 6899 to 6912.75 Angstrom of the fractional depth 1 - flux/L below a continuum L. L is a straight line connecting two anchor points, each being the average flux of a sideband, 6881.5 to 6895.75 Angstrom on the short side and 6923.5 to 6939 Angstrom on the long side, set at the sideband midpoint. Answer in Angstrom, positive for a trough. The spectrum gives 0.4 Angstrom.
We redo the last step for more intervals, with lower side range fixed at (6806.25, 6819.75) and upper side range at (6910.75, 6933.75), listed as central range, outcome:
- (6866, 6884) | 0.89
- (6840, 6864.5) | -1.27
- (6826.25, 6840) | 0.55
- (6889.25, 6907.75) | 0.28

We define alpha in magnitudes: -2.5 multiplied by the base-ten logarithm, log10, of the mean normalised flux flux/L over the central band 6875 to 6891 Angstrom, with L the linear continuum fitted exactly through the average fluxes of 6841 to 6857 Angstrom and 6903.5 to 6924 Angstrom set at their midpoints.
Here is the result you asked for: 0.050 mag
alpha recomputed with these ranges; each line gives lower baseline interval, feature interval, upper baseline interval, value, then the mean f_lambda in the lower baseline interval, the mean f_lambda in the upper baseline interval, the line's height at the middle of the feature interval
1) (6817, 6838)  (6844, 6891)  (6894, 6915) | -0.041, 3.83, 3.93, 3.88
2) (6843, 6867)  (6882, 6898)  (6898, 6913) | -0.008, 4.16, 3.95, 4.02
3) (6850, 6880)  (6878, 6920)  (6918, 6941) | 0.033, 4.06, 4.09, 4.08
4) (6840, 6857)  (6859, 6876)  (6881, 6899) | 0.031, 4.13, 4.02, 4.08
